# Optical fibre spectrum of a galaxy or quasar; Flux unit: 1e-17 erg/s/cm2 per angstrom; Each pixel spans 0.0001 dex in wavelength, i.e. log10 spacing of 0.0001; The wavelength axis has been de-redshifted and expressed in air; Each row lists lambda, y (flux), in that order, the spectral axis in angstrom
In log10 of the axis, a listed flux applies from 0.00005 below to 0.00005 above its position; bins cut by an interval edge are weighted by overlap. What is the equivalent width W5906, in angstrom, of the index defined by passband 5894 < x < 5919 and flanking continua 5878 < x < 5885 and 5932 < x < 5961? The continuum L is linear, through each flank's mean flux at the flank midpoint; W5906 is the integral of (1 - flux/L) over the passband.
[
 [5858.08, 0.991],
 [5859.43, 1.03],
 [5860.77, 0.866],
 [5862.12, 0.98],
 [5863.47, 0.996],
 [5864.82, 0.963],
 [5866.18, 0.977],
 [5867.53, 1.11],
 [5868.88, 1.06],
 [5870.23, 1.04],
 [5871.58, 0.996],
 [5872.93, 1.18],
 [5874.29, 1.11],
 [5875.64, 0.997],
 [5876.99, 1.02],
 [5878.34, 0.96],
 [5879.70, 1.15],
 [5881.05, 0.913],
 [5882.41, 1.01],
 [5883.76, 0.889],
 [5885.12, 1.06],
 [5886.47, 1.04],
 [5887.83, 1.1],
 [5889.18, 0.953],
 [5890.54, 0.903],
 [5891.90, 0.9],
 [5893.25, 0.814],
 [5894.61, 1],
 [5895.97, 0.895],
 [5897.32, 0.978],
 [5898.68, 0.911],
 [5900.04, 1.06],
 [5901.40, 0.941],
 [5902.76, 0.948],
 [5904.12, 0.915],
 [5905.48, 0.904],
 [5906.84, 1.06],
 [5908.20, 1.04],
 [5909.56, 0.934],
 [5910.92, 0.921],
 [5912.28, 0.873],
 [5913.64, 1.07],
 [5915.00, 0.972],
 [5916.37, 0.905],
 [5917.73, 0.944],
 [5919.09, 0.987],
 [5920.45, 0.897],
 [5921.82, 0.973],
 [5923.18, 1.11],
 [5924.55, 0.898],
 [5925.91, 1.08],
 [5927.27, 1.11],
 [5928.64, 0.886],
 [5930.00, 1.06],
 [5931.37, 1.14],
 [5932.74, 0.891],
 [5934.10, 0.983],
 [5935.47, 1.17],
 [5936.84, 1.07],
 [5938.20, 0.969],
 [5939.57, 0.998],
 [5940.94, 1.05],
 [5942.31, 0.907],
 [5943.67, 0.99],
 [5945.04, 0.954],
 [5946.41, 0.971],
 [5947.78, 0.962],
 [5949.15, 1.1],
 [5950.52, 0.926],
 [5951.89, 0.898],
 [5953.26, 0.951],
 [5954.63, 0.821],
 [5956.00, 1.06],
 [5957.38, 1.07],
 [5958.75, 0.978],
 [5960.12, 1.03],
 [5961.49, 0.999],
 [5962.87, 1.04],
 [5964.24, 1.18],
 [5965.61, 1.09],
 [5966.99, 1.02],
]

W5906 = 0.75 angstrom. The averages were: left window 0.99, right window 0.988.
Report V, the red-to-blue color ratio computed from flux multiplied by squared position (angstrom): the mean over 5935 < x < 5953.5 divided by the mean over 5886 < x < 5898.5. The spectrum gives 1.06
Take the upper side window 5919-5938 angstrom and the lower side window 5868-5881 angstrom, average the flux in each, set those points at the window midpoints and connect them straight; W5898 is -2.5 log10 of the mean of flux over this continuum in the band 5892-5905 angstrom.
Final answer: 0.11 mag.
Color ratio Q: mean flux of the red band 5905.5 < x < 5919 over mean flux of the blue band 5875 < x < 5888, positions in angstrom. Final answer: 0.96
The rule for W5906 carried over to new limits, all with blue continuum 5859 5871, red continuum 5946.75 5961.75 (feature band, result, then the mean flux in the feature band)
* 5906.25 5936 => -0.18 angstrom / 0.995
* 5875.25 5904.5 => 0.74 angstrom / 0.971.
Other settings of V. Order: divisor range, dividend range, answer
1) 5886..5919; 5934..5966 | 1.07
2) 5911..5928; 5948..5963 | 1.02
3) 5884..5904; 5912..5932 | 1.05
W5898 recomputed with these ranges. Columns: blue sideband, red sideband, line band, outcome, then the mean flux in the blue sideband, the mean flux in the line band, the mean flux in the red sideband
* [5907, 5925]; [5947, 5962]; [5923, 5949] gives -0.040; 0.967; 1.01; 0.981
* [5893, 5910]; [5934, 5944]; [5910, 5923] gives 0.031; 0.957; 0.955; 1.02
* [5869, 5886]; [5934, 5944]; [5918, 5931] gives 0.022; 1.03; 1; 1.02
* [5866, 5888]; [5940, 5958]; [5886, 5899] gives 0.081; 1.04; 0.949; 0.974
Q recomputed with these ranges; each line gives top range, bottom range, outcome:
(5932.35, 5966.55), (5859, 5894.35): 1.00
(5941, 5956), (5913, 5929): 0.97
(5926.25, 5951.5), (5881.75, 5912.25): 1.05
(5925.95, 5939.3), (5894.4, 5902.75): 1.07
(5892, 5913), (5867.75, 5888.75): 0.91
